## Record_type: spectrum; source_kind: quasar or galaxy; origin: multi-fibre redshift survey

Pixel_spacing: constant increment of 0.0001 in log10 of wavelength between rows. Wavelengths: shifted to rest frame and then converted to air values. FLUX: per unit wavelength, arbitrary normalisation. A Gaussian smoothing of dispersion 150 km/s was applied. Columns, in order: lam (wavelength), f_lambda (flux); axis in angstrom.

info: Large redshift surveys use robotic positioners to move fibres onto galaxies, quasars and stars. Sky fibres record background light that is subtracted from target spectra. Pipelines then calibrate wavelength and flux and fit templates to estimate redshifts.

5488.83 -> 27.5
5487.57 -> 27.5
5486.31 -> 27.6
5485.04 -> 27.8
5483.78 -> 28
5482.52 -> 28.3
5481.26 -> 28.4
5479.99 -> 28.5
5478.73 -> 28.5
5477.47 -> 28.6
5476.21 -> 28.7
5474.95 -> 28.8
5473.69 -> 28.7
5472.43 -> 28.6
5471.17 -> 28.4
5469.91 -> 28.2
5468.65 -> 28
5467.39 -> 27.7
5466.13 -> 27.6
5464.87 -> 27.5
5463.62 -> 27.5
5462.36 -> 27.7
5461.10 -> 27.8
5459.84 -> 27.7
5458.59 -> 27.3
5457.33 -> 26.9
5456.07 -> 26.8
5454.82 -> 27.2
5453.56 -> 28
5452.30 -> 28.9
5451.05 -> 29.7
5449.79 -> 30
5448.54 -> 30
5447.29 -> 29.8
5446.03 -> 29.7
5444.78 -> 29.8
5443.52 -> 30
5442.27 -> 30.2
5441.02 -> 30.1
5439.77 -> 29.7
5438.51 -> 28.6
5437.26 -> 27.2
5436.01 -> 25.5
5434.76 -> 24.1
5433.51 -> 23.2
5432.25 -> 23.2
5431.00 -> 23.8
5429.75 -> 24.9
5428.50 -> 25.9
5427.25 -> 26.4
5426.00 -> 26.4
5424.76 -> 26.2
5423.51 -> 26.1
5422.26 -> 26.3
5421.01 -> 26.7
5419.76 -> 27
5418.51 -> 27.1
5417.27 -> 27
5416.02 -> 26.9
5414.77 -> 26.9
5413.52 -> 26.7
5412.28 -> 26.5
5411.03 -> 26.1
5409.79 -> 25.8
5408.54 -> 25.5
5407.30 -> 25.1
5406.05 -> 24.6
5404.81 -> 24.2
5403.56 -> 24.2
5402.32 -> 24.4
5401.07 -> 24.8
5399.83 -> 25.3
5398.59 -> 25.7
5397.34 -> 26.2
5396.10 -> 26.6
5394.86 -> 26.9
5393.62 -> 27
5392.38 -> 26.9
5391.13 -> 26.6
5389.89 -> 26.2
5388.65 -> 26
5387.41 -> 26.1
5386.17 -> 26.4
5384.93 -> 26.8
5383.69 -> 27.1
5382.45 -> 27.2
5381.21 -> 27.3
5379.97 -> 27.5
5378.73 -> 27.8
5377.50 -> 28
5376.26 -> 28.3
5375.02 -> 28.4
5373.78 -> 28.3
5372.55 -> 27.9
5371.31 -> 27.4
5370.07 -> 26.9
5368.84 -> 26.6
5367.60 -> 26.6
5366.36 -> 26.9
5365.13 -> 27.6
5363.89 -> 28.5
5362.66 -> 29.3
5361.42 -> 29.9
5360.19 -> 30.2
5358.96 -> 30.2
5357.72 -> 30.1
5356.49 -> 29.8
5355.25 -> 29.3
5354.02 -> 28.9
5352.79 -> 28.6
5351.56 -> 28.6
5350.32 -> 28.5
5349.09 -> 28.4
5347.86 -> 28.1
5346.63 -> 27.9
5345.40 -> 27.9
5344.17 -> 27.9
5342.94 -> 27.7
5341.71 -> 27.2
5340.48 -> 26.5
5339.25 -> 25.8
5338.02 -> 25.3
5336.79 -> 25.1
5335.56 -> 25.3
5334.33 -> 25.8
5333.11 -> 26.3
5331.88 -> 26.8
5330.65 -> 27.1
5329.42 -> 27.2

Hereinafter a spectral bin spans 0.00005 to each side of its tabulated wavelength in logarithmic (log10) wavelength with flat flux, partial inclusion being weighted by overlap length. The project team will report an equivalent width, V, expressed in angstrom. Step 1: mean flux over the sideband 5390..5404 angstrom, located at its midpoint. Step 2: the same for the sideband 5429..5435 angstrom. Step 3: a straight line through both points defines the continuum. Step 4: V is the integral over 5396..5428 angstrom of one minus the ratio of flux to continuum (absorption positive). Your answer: -1.2 angstrom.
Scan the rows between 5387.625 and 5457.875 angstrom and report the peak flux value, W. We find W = 30.2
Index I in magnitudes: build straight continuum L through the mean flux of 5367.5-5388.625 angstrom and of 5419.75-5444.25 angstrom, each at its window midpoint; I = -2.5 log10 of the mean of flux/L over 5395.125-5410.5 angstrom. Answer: 0.07 mag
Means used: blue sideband 27.3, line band 25.2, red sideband 26.6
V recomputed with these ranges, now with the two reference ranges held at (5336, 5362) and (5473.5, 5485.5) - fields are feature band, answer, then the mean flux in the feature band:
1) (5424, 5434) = 1.2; 25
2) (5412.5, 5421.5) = 0.5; 26.9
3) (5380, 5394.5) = 0.8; 26.7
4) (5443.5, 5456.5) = -0.3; 29.1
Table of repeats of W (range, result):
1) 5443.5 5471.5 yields 30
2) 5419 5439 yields 28.6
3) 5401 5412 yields 26.1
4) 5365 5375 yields 28.3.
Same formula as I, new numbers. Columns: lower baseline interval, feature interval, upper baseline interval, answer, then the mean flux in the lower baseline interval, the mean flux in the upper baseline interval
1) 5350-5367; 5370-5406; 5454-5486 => 0.085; 29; 28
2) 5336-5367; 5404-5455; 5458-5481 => 0.045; 28.2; 28.1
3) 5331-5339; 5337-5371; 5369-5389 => -0.064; 25.8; 27.3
